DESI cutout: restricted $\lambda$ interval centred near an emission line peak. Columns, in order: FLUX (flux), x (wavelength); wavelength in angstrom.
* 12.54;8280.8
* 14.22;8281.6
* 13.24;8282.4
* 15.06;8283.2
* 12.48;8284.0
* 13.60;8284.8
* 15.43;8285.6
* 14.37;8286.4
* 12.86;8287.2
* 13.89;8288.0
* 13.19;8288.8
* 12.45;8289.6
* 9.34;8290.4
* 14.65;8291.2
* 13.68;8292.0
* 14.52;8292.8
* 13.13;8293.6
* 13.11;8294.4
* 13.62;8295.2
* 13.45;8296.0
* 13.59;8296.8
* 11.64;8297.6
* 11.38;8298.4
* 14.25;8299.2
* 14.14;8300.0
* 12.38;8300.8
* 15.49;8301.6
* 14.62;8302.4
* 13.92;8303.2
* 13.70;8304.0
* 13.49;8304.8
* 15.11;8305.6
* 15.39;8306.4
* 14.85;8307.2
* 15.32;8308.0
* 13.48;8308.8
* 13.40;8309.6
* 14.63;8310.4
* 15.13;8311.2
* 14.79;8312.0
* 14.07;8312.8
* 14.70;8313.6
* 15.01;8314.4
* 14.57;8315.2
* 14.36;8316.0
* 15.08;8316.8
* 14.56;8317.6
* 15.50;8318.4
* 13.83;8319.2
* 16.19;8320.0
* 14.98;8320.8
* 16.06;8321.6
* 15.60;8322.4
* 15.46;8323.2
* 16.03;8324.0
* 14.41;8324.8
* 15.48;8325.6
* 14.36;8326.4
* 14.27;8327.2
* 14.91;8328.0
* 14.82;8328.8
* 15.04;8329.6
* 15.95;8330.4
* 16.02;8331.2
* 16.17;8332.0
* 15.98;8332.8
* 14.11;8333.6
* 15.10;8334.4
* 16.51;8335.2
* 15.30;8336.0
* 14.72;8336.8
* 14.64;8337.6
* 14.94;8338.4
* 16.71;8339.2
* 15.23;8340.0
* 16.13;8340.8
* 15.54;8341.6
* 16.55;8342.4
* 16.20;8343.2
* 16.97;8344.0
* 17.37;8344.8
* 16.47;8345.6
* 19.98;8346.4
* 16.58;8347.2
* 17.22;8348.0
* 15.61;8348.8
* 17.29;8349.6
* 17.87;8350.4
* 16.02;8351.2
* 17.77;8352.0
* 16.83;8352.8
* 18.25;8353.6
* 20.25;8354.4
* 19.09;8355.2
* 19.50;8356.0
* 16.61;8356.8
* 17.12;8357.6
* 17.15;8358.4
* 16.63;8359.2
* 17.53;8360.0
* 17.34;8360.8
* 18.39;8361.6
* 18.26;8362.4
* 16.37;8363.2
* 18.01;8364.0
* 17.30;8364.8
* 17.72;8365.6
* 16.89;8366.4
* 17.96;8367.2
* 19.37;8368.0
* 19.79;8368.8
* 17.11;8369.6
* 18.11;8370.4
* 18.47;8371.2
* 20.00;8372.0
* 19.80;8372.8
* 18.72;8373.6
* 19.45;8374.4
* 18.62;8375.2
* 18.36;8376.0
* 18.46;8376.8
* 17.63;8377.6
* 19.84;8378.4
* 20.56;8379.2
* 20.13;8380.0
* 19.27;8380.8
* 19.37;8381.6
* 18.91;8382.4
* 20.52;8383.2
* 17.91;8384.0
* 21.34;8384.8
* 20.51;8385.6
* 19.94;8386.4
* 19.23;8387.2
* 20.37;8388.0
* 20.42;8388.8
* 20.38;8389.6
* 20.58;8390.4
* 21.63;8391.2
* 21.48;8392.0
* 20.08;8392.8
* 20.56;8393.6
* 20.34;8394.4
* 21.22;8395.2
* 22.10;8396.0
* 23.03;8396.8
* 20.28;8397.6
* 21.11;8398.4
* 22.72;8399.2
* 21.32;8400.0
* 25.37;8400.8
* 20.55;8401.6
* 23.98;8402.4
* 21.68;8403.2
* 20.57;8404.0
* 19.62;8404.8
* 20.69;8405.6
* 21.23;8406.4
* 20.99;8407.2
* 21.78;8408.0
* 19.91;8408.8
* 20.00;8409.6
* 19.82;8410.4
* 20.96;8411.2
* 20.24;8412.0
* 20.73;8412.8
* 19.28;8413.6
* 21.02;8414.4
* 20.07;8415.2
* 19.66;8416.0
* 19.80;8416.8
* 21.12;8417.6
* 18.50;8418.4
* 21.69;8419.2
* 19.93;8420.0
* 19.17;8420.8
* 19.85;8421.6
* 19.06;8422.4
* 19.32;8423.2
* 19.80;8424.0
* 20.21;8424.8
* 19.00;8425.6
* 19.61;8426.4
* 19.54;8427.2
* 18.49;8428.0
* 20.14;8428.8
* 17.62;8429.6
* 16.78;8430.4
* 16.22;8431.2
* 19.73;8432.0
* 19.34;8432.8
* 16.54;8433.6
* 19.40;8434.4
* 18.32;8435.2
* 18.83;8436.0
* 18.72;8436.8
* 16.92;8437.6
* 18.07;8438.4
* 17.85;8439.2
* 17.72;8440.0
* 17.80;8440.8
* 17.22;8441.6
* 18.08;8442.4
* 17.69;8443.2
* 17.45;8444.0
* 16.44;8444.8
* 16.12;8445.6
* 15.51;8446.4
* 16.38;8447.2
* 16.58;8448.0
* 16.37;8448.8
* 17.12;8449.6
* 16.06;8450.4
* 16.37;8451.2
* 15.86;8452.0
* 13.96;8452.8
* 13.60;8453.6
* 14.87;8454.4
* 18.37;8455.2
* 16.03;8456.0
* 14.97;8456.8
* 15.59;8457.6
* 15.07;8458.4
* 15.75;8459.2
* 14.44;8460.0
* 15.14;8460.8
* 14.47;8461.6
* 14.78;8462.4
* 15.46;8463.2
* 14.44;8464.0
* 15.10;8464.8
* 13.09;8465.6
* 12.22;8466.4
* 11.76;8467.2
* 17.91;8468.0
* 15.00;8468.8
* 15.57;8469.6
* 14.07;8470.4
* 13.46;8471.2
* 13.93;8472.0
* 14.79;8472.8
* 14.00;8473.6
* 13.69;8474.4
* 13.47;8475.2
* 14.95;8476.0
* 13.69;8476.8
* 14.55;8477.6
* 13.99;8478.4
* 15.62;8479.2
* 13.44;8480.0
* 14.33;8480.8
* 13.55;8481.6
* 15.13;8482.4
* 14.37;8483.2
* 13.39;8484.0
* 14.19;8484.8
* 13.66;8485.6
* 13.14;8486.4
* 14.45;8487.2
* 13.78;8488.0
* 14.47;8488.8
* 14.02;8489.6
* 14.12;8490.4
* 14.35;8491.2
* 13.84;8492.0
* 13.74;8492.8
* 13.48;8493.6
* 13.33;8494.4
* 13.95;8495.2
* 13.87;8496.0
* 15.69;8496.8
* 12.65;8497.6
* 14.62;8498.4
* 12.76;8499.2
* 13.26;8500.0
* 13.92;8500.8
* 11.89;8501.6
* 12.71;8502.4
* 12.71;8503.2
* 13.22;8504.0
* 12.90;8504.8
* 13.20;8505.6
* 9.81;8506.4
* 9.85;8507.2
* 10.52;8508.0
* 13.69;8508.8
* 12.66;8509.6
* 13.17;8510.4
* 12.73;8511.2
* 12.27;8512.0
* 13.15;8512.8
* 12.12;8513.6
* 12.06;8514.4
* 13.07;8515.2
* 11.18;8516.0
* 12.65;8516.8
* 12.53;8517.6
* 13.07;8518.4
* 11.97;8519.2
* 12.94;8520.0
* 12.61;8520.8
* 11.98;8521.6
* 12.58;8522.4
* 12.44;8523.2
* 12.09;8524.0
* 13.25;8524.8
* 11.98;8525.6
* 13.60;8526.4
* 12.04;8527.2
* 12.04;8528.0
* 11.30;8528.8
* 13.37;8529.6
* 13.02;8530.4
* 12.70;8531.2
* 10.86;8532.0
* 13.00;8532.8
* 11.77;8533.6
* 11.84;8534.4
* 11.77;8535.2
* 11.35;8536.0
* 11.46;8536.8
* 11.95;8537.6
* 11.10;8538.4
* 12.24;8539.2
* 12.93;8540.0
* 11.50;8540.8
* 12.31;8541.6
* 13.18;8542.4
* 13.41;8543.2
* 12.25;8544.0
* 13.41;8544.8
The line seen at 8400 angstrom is Mg II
